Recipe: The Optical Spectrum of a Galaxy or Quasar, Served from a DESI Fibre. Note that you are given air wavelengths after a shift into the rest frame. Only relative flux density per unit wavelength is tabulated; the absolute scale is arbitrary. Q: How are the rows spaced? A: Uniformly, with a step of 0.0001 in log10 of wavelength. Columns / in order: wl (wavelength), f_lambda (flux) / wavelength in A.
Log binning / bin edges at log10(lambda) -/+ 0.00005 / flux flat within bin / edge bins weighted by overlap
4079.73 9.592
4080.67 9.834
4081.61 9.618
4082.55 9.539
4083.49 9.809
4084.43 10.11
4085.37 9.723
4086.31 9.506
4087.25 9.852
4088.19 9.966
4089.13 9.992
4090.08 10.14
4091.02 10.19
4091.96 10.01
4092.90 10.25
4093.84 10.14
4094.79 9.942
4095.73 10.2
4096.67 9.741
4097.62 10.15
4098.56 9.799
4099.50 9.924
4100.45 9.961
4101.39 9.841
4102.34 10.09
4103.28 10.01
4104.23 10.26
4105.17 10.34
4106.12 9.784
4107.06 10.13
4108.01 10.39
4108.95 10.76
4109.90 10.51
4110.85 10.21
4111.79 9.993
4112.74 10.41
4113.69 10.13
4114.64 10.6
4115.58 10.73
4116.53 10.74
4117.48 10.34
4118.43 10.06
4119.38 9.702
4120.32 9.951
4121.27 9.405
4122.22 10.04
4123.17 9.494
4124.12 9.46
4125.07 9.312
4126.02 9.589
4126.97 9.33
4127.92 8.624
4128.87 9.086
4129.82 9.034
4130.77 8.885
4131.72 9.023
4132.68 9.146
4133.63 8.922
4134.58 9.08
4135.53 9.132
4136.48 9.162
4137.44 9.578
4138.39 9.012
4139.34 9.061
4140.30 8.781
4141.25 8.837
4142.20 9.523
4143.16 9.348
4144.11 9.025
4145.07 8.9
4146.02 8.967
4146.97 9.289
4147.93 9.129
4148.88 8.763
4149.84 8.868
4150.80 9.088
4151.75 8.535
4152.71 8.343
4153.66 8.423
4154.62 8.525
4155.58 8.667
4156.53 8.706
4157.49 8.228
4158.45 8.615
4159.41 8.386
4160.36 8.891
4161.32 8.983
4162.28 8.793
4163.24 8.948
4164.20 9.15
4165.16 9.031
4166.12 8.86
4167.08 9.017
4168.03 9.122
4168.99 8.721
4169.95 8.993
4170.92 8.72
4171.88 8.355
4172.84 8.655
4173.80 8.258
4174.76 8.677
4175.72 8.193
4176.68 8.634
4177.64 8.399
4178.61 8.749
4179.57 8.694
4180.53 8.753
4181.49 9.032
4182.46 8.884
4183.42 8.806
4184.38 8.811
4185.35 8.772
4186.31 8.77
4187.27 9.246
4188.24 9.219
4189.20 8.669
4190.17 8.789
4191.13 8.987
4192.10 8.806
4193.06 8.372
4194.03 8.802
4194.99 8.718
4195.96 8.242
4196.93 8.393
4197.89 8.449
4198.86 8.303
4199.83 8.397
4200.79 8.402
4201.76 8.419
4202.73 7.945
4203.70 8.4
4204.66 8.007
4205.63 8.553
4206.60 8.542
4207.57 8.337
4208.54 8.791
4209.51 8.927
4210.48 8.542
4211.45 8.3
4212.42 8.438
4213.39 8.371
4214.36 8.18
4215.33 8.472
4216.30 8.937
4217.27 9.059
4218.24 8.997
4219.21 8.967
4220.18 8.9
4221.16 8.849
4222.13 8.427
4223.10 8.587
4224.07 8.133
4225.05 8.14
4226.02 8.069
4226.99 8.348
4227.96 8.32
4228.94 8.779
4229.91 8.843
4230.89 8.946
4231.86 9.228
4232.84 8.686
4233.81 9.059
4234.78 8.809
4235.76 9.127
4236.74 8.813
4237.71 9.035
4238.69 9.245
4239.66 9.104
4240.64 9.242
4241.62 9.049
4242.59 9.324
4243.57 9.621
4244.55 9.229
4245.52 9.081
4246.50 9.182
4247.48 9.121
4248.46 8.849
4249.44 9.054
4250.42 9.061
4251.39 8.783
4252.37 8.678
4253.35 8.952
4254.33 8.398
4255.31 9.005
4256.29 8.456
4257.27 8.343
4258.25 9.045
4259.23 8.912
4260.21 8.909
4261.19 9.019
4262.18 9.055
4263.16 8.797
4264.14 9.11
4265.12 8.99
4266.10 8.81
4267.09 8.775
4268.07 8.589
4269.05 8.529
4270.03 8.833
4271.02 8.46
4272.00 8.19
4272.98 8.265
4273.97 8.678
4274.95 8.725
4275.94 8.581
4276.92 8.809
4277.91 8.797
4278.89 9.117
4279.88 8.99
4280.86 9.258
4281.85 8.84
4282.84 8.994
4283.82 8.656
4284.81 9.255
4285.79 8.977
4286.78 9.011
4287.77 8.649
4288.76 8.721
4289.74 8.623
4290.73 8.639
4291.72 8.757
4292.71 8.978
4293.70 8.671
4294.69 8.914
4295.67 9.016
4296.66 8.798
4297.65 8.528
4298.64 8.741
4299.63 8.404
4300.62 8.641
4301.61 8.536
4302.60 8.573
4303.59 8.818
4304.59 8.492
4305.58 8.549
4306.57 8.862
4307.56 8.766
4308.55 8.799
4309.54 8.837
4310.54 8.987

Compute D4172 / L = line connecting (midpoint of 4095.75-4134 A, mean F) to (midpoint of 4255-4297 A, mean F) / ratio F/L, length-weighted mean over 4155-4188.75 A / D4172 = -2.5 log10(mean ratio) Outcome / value 0.09 mag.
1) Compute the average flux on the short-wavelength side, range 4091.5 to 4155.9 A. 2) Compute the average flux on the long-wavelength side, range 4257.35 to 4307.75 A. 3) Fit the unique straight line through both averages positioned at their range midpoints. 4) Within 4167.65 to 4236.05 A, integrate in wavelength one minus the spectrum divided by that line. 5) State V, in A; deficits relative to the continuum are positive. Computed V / 4.0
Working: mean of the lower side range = 9.57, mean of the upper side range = 8.77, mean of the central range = 8.63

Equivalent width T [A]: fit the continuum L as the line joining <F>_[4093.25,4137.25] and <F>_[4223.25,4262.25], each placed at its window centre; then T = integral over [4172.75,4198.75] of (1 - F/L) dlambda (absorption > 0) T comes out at 1.68 A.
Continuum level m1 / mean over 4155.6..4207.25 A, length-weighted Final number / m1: 8.66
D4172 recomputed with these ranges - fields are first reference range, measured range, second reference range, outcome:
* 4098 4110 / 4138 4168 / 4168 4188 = 0.04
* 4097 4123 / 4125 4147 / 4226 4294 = 0.09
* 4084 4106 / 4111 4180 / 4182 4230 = 0.03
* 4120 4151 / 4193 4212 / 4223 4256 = 0.07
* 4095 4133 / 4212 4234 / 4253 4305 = 0.06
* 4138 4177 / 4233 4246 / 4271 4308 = -0.04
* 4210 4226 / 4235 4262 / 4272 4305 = -0.04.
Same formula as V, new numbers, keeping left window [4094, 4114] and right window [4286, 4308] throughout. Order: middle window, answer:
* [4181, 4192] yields 0.7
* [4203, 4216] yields 1.3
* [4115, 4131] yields 0.5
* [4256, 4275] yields 0.5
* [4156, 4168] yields 1.1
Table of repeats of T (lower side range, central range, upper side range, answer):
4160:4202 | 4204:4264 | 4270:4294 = -0.3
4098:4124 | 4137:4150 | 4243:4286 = 1.0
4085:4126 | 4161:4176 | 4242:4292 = 1.2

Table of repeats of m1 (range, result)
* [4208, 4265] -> 8.82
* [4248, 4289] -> 8.81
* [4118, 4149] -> 9.24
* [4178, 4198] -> 8.76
